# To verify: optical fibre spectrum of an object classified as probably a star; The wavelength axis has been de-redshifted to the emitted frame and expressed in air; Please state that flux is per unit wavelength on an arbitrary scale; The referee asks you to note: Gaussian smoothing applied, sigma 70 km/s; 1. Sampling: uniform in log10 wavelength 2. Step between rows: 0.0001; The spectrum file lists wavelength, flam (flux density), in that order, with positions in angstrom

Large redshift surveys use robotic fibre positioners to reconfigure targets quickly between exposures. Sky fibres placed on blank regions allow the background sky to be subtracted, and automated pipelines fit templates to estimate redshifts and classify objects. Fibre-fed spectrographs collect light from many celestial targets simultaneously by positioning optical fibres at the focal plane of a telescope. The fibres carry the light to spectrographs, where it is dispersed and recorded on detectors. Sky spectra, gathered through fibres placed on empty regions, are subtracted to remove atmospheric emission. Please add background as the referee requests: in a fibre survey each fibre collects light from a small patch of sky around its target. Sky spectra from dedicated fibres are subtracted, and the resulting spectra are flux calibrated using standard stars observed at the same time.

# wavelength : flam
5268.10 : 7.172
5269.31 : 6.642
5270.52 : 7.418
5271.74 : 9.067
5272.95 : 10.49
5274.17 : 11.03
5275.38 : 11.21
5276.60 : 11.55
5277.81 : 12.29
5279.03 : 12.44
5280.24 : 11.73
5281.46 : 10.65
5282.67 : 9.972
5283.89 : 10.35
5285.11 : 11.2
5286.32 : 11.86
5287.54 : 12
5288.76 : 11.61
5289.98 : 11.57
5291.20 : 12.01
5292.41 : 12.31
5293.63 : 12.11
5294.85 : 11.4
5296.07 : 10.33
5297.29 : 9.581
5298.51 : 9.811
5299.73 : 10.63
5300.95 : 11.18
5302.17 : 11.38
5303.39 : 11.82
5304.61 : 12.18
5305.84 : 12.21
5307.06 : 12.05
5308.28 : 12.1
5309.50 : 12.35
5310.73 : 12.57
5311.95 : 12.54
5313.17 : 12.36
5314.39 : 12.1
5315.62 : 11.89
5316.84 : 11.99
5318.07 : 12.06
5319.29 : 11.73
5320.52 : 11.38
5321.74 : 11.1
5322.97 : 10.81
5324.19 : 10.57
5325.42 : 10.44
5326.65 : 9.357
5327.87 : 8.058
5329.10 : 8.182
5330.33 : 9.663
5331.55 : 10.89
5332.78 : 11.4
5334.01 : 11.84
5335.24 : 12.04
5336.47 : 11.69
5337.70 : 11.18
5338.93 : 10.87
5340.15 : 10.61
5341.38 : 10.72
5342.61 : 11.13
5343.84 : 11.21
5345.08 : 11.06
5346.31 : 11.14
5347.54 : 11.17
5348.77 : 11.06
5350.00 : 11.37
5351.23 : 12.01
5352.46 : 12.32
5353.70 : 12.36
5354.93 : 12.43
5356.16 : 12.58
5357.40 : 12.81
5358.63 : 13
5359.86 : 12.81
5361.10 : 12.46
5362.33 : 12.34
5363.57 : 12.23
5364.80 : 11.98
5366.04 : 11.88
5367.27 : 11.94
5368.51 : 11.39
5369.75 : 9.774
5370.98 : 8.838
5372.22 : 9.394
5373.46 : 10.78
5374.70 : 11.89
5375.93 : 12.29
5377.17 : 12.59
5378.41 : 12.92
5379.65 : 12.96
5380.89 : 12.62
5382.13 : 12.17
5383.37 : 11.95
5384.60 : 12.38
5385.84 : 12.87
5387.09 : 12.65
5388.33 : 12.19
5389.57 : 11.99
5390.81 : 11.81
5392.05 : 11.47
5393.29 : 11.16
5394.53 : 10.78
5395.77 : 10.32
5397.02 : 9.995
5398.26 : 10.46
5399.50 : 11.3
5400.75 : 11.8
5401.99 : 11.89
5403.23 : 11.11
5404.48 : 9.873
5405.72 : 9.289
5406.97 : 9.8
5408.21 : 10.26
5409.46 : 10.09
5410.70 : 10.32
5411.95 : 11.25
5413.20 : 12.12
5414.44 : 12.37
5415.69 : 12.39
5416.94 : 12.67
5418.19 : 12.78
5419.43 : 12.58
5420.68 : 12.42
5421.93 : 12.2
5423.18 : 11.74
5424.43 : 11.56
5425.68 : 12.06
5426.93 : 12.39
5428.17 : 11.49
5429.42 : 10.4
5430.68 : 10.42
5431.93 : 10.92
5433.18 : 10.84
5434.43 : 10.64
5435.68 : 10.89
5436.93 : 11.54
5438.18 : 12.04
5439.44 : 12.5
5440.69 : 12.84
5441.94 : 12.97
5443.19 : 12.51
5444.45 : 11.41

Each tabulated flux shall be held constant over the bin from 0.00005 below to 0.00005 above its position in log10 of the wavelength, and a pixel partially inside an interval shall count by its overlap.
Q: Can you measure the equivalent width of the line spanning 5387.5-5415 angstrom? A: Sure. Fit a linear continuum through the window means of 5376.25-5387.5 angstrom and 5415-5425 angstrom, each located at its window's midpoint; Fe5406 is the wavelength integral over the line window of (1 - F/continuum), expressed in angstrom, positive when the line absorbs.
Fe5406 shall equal 3.2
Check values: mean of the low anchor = 12.6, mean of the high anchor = 12.3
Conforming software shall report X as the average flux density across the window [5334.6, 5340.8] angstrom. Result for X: 11.3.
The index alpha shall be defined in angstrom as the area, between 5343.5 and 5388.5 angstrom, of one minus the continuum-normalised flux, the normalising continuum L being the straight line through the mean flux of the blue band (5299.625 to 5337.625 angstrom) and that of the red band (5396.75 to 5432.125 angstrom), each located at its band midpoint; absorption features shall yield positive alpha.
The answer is -2.3 angstrom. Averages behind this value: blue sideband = 11.3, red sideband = 11.3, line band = 11.9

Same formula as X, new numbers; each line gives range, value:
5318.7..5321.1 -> 11.5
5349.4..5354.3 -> 12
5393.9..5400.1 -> 10.6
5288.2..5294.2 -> 11.9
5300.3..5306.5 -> 11.7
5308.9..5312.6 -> 12.5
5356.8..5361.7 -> 12.8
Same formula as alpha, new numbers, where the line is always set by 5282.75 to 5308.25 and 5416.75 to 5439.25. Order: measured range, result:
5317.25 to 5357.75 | 1.17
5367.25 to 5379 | 0.39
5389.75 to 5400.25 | 0.55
